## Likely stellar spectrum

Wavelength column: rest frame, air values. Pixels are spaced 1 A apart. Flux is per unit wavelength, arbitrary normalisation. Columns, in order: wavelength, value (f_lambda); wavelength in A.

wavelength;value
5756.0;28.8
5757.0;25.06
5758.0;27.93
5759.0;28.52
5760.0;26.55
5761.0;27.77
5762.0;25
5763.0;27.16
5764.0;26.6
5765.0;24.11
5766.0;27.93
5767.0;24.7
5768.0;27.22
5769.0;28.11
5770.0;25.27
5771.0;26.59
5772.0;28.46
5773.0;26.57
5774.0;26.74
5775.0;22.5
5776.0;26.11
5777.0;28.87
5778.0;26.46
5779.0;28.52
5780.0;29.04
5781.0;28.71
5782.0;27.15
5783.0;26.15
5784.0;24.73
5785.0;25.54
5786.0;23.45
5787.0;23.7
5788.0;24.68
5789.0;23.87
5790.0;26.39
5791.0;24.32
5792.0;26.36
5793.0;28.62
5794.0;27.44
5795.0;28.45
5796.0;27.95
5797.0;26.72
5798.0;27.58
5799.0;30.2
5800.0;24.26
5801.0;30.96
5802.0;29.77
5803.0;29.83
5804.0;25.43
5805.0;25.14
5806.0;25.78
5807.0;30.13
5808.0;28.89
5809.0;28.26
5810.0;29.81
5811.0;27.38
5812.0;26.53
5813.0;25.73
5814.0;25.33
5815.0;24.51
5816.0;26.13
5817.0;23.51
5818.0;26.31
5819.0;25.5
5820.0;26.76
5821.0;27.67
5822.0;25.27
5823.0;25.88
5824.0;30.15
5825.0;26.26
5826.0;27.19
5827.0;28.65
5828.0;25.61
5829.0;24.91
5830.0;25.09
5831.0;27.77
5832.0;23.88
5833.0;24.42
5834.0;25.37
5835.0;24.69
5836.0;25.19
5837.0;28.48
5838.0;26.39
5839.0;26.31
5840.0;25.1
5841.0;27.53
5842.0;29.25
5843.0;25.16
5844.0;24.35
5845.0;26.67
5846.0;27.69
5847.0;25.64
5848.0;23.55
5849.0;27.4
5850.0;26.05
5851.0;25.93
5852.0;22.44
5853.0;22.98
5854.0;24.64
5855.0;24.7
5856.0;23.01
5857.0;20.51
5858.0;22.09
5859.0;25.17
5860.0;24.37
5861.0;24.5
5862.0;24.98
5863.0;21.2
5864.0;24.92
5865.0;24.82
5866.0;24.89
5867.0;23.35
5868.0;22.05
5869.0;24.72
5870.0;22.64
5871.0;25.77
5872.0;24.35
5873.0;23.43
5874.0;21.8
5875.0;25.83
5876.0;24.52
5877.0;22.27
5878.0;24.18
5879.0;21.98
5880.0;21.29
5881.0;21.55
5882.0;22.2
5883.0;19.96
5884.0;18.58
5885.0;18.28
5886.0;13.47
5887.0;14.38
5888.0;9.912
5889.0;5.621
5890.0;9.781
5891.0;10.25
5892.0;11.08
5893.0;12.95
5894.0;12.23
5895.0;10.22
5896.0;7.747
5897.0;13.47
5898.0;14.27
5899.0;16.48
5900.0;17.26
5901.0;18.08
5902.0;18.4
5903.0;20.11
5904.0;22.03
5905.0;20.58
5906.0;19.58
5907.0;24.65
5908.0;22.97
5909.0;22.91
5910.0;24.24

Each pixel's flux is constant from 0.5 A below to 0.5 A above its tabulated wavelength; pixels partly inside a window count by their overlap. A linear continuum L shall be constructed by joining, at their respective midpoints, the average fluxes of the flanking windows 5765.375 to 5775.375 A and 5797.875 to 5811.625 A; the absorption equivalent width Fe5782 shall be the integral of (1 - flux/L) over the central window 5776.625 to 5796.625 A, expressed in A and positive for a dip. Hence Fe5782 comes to 0.5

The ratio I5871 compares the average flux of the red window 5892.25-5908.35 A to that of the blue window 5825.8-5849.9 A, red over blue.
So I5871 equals 0.64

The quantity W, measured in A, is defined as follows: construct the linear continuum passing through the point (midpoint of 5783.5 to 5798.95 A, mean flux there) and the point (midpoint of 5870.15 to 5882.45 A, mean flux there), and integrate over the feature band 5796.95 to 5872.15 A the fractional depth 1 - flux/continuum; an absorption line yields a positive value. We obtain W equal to -3.5 A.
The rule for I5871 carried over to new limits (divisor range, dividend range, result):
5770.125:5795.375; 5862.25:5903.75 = 0.71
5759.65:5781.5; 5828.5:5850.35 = 0.97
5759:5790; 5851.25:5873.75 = 0.90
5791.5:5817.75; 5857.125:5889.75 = 0.78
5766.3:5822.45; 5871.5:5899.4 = 0.63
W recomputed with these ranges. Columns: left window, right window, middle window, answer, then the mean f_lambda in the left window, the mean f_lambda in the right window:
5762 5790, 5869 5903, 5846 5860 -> -2.9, 26.2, 17.5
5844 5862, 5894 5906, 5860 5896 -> 1.8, 24.6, 16.2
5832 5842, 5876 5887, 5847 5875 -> -1.4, 26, 20.3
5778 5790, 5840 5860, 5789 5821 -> -1.7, 26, 25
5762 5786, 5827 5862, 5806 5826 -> -0.8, 26.6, 25.2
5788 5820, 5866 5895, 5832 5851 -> -2.5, 27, 18.8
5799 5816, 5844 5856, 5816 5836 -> 0.3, 27.4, 25.1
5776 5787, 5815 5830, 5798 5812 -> -0.8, 26.7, 26.3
